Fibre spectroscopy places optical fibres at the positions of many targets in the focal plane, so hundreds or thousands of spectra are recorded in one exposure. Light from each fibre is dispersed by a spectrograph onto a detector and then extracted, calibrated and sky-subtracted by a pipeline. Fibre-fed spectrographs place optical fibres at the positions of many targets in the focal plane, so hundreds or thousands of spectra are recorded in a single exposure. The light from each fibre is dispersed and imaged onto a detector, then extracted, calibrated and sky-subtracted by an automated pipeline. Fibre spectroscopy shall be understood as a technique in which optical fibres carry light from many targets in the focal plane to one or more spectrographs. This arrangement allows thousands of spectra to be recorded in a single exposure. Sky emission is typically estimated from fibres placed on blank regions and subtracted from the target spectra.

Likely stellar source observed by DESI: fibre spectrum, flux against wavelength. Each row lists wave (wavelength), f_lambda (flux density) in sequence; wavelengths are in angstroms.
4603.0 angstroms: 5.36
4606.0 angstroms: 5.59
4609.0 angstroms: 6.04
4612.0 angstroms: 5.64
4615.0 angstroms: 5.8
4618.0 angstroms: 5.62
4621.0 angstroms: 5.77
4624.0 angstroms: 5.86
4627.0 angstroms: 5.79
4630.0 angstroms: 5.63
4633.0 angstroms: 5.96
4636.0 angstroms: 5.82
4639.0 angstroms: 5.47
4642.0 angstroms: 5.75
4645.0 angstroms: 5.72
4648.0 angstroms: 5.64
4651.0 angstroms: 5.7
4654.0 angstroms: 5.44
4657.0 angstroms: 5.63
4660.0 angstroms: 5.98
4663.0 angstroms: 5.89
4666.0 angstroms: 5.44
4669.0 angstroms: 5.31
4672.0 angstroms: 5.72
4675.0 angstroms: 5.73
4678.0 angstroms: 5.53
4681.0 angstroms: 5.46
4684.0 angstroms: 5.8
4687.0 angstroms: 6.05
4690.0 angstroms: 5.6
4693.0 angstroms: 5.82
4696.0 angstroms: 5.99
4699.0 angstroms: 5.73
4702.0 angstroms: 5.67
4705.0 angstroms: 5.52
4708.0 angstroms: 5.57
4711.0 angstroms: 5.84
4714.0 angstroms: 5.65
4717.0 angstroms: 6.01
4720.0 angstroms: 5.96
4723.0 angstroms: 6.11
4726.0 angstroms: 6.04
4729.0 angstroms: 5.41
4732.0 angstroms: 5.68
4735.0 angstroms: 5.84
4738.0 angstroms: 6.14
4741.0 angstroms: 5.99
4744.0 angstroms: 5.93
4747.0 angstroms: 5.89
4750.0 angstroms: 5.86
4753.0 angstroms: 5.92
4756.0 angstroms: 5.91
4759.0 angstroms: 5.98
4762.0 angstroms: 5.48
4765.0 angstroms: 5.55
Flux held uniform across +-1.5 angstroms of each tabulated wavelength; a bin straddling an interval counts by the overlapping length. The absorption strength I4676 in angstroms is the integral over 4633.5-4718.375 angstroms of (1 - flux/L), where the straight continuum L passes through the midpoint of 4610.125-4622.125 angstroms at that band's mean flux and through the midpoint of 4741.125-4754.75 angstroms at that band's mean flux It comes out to 1.5 angstroms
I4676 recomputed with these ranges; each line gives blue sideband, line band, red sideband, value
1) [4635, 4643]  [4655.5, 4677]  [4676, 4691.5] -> 0.0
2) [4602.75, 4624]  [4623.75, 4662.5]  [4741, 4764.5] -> 0.2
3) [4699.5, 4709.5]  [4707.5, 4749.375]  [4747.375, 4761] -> -0.9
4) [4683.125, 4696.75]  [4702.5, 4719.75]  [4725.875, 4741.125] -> 0.3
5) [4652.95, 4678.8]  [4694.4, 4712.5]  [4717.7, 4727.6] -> 0.5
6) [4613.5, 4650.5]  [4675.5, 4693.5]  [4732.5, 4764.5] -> 0.3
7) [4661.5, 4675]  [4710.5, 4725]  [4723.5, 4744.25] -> -0.3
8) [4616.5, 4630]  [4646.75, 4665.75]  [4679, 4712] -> 0.1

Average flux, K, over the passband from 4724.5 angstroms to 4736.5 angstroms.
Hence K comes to 5.74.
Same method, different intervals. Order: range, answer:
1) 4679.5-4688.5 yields 5.77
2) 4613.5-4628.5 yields 5.77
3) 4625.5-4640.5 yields 5.73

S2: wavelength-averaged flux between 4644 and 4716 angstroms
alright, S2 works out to 5.69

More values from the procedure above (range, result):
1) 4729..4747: 5.87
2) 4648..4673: 5.64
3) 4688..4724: 5.79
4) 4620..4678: 5.69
